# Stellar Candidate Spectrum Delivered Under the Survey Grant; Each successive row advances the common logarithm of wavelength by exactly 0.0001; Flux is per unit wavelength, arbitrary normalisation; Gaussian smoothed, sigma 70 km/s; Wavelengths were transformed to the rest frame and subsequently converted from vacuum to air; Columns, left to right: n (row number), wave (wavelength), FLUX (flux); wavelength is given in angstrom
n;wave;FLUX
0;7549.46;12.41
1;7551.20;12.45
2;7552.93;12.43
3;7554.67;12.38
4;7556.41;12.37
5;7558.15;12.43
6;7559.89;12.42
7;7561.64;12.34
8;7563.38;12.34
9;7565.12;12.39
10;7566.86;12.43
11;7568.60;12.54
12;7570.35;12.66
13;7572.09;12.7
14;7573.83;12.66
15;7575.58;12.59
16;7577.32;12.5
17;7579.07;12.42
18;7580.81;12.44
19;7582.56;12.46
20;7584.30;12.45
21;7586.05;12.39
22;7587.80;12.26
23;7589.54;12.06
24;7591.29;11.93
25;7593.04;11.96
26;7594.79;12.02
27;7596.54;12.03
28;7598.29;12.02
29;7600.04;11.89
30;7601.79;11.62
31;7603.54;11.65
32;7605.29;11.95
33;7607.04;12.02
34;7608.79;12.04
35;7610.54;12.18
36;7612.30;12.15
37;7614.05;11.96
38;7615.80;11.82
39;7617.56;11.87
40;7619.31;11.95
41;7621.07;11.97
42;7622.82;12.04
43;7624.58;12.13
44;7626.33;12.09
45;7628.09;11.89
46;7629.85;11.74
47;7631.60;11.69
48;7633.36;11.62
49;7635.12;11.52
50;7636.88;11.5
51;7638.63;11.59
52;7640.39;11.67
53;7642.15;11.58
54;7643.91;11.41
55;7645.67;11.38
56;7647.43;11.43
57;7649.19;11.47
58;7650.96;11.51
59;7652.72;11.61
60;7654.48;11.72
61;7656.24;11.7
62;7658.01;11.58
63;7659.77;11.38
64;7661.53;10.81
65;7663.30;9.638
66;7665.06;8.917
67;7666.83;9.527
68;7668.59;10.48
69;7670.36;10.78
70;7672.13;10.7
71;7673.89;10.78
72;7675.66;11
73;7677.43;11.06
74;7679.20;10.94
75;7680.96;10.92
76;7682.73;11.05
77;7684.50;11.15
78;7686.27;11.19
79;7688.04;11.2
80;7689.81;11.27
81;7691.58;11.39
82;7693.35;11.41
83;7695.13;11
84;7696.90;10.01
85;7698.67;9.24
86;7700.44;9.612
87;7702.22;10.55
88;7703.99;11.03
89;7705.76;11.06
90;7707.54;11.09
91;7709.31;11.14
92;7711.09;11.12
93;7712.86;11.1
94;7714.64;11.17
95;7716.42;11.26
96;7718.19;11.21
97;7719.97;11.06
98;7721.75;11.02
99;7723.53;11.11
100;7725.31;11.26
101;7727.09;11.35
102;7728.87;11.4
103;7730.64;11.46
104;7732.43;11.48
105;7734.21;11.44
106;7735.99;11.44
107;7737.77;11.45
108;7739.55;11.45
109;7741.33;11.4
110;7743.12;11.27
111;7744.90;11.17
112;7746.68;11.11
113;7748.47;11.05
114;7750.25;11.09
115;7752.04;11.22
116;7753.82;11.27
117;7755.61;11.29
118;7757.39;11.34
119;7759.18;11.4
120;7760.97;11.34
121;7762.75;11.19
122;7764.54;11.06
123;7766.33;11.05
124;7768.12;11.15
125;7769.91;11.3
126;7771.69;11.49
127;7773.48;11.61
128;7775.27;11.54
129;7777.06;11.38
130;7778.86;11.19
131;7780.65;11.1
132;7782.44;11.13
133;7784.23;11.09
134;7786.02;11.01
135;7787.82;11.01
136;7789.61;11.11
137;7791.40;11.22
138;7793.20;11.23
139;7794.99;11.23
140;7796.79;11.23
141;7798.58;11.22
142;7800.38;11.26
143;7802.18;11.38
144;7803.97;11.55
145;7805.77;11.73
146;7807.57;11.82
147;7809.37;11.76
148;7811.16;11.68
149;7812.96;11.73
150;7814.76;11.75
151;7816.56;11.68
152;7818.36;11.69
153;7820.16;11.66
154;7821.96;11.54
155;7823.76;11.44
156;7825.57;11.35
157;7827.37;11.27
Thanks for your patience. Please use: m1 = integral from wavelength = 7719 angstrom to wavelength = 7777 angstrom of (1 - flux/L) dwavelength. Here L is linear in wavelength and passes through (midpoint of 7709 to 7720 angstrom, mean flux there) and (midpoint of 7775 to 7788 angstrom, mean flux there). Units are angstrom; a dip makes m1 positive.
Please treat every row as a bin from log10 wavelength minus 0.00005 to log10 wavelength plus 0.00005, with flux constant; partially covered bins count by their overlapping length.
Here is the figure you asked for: -0.7 angstrom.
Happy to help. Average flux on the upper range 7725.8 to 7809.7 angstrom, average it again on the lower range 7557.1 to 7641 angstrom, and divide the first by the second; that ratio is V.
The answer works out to 0.93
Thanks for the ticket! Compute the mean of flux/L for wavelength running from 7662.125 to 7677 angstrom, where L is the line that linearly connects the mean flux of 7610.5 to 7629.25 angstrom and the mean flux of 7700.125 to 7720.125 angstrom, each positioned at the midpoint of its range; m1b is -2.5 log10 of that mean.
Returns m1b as 0.12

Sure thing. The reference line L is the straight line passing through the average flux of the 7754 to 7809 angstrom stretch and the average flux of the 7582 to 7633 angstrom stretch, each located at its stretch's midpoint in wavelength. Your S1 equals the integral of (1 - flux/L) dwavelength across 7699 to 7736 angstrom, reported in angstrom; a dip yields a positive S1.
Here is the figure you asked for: 1.52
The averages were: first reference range 12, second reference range 11.3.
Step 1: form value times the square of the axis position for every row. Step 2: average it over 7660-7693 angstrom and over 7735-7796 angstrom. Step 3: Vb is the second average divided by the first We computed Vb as 1.1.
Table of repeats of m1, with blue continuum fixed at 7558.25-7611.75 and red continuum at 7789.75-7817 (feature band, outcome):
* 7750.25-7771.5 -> 0.7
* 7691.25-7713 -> 2.0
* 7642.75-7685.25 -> 3.6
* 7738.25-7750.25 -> 0.5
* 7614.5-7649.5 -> 1.0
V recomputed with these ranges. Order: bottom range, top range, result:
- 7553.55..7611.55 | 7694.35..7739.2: 0.90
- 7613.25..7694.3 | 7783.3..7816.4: 1.01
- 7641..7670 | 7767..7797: 1.02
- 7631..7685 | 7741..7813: 1.02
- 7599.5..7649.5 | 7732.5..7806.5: 0.96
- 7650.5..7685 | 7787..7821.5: 1.06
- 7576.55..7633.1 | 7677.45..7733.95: 0.91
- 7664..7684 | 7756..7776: 1.07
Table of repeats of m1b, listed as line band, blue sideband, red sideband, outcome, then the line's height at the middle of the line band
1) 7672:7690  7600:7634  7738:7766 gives 0.054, 11.6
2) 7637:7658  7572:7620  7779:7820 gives 0.037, 11.9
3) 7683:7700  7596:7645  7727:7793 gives 0.068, 11.6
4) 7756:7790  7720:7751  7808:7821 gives 0.024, 11.5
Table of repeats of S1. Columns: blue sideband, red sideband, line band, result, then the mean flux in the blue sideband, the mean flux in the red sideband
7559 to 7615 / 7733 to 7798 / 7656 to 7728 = 4.9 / 12.2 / 11.3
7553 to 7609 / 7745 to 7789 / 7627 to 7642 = 0.4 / 12.3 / 11.2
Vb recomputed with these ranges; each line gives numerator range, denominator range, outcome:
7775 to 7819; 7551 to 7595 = 0.97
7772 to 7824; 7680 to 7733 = 1.06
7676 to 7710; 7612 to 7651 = 0.94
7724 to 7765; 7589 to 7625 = 0.98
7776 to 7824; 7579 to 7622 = 1.00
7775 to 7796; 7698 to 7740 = 1.03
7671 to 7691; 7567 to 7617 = 0.93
